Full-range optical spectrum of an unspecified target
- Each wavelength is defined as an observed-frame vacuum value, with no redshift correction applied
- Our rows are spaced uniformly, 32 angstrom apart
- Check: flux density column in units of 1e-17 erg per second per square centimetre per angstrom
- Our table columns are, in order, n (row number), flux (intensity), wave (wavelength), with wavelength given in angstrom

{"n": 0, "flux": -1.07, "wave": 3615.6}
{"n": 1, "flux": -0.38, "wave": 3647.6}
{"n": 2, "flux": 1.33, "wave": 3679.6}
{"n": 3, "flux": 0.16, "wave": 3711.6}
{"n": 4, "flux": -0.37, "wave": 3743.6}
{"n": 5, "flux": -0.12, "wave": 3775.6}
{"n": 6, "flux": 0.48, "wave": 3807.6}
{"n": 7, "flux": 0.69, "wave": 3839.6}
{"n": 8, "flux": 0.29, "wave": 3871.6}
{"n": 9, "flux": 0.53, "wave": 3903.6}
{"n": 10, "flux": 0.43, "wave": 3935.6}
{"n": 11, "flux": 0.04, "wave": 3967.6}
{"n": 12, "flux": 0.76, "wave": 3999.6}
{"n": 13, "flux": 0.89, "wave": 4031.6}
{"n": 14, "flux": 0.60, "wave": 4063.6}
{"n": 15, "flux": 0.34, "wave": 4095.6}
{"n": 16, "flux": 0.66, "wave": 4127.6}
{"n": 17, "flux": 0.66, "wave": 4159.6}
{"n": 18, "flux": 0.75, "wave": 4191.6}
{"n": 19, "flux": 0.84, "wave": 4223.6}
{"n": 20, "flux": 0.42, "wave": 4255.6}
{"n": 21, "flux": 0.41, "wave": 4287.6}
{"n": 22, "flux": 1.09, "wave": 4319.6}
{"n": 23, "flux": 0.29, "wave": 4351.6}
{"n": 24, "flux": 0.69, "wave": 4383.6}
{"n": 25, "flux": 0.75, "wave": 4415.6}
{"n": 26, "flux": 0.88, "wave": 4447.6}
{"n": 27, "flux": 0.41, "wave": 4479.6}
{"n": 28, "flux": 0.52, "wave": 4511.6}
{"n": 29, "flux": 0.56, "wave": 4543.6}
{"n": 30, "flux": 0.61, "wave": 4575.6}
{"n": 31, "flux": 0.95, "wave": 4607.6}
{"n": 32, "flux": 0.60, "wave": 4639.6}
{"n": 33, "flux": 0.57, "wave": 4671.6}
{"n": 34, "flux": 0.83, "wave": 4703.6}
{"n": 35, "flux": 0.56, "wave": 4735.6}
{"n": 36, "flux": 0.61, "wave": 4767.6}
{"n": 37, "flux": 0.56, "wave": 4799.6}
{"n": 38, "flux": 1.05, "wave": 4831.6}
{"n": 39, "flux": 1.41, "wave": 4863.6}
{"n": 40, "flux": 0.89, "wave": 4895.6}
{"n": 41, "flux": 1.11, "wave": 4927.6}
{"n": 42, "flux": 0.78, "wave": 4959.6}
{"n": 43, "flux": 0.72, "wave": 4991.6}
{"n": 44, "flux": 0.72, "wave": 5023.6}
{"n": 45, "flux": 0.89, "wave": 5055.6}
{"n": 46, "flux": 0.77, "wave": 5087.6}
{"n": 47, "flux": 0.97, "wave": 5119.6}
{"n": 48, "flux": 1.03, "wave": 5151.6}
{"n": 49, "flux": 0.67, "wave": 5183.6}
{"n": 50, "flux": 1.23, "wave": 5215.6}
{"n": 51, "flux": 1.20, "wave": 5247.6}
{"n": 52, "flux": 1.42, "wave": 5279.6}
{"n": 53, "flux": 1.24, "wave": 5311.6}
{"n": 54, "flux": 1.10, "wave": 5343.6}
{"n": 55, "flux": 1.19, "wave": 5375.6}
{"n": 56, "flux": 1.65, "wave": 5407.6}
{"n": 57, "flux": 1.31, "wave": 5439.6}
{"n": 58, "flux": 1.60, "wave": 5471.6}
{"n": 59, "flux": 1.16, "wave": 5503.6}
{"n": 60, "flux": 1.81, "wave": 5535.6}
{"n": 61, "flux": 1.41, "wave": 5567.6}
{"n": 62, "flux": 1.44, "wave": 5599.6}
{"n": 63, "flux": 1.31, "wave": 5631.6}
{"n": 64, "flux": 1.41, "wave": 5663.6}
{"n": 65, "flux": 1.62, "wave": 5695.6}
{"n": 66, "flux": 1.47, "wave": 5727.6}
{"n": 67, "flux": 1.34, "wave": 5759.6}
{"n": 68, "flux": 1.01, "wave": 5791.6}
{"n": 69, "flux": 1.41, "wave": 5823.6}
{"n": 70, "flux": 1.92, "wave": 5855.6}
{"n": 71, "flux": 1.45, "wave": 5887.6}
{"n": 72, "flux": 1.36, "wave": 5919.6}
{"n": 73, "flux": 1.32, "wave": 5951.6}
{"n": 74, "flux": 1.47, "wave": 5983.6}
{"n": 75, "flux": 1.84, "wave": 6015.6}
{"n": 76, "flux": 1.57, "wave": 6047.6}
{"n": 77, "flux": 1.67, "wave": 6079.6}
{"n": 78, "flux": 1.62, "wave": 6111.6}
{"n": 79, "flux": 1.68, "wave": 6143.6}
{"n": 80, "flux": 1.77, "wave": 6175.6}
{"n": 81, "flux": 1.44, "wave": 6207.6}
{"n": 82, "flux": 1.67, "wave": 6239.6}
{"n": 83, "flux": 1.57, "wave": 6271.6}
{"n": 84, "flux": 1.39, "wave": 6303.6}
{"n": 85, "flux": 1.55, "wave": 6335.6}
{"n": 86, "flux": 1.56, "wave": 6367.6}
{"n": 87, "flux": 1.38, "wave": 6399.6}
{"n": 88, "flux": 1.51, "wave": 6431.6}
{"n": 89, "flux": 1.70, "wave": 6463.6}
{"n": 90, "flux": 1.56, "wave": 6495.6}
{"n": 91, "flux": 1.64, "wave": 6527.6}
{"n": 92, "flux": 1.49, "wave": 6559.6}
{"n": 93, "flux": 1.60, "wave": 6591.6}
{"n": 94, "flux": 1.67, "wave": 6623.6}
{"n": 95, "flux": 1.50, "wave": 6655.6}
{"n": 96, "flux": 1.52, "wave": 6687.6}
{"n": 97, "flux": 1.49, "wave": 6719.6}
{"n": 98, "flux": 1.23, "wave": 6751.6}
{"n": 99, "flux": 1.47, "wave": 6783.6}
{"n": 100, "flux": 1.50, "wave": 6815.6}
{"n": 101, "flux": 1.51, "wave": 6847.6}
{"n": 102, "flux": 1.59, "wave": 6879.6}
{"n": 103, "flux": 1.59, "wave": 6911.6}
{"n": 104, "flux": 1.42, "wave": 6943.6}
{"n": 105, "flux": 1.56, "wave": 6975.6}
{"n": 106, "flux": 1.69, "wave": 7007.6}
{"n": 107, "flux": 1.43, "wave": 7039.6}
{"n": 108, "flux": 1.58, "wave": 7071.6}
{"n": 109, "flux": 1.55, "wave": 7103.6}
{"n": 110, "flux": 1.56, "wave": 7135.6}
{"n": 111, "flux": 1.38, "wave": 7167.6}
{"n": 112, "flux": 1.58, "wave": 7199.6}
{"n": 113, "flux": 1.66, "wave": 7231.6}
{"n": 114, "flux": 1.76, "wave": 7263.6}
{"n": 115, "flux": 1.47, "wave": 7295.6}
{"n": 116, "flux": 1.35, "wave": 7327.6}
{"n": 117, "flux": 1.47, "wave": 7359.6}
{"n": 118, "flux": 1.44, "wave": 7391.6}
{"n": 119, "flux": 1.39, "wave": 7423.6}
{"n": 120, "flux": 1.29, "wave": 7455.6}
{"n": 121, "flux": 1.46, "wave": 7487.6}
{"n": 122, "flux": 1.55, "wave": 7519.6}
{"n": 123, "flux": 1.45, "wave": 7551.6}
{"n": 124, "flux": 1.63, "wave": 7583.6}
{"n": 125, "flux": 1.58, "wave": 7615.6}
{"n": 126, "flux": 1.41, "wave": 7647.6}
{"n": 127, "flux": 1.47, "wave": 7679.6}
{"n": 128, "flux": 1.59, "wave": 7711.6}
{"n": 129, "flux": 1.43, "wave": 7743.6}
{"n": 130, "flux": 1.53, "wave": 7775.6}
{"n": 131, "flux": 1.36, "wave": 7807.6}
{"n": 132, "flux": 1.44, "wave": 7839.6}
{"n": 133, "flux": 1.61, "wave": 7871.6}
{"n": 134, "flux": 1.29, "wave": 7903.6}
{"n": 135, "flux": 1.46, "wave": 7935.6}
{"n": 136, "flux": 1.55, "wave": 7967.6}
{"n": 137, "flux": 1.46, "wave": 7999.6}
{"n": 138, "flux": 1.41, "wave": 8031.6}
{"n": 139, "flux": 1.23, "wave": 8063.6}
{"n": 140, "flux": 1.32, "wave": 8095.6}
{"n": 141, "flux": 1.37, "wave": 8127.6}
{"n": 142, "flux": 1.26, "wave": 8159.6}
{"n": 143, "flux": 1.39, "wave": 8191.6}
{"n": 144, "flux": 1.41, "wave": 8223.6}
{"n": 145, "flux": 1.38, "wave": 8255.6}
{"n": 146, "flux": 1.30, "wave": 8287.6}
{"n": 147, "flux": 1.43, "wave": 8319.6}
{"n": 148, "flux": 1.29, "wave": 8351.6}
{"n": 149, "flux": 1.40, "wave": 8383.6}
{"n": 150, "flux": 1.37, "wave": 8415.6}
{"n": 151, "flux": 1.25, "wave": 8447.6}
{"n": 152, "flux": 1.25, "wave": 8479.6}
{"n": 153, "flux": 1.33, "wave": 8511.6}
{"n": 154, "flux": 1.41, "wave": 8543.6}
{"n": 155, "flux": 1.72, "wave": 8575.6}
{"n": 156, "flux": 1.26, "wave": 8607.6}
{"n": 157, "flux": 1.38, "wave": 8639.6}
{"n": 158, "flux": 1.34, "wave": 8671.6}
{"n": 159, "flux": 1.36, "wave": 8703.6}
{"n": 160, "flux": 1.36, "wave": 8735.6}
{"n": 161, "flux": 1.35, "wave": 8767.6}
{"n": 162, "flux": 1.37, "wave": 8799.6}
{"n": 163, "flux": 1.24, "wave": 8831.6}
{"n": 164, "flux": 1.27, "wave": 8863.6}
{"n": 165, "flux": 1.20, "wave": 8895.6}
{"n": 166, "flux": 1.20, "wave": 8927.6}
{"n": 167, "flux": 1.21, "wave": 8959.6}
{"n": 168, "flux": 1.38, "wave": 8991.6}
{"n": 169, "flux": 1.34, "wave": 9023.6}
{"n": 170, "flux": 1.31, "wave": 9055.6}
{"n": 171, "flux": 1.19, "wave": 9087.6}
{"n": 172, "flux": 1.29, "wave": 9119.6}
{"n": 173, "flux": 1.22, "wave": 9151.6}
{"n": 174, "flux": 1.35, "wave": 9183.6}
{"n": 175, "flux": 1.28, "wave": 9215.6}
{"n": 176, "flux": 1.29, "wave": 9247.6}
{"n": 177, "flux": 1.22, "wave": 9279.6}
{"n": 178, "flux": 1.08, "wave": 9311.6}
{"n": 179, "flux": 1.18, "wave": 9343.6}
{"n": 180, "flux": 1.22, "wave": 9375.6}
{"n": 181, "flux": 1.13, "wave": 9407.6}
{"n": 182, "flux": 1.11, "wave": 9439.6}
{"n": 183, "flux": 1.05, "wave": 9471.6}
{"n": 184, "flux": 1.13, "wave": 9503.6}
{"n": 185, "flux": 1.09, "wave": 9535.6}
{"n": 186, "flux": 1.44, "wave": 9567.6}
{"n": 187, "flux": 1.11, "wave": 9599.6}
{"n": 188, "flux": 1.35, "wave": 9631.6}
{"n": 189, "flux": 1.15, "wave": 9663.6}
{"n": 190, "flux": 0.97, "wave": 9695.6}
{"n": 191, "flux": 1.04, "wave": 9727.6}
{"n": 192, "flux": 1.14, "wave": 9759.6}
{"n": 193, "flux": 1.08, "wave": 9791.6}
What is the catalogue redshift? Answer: 0.30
